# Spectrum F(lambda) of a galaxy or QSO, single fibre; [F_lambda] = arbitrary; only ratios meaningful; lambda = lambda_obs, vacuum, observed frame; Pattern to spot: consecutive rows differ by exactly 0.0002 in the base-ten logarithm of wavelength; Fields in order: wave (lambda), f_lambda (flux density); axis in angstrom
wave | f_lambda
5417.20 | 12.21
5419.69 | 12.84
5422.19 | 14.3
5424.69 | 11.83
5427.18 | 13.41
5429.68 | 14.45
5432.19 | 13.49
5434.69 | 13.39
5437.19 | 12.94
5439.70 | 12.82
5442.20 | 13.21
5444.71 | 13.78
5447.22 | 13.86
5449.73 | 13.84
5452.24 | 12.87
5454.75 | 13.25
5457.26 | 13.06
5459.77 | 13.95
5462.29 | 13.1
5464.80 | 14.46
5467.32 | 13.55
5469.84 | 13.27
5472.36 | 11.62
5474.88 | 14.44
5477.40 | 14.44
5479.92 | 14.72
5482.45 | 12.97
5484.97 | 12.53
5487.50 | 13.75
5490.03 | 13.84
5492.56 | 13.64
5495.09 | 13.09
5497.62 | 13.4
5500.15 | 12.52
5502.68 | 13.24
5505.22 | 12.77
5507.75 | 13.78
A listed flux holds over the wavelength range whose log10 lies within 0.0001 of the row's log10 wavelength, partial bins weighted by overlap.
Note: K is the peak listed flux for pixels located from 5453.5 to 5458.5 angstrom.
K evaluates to 13.25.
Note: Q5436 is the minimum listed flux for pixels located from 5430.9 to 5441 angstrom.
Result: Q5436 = 12.82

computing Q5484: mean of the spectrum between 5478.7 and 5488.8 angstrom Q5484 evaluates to 13.5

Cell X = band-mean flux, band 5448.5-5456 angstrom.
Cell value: 13.3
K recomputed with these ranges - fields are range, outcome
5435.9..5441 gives 12.94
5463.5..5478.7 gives 14.46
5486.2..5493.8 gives 13.84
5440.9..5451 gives 13.86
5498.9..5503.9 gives 13.24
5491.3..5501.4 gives 13.64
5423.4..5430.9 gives 14.45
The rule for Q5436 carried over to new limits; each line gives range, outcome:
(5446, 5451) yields 13.84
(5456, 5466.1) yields 13.06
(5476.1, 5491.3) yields 12.53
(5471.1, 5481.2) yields 11.62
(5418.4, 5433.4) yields 11.83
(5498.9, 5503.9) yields 12.52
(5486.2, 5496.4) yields 13.09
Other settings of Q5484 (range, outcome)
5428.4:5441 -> 13.4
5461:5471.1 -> 13.6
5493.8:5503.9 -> 13.1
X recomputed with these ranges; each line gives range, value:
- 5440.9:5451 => 13.7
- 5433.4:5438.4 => 13.2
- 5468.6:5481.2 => 13.7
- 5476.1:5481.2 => 14.6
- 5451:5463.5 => 13.2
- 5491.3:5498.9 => 13.4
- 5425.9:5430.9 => 13.9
